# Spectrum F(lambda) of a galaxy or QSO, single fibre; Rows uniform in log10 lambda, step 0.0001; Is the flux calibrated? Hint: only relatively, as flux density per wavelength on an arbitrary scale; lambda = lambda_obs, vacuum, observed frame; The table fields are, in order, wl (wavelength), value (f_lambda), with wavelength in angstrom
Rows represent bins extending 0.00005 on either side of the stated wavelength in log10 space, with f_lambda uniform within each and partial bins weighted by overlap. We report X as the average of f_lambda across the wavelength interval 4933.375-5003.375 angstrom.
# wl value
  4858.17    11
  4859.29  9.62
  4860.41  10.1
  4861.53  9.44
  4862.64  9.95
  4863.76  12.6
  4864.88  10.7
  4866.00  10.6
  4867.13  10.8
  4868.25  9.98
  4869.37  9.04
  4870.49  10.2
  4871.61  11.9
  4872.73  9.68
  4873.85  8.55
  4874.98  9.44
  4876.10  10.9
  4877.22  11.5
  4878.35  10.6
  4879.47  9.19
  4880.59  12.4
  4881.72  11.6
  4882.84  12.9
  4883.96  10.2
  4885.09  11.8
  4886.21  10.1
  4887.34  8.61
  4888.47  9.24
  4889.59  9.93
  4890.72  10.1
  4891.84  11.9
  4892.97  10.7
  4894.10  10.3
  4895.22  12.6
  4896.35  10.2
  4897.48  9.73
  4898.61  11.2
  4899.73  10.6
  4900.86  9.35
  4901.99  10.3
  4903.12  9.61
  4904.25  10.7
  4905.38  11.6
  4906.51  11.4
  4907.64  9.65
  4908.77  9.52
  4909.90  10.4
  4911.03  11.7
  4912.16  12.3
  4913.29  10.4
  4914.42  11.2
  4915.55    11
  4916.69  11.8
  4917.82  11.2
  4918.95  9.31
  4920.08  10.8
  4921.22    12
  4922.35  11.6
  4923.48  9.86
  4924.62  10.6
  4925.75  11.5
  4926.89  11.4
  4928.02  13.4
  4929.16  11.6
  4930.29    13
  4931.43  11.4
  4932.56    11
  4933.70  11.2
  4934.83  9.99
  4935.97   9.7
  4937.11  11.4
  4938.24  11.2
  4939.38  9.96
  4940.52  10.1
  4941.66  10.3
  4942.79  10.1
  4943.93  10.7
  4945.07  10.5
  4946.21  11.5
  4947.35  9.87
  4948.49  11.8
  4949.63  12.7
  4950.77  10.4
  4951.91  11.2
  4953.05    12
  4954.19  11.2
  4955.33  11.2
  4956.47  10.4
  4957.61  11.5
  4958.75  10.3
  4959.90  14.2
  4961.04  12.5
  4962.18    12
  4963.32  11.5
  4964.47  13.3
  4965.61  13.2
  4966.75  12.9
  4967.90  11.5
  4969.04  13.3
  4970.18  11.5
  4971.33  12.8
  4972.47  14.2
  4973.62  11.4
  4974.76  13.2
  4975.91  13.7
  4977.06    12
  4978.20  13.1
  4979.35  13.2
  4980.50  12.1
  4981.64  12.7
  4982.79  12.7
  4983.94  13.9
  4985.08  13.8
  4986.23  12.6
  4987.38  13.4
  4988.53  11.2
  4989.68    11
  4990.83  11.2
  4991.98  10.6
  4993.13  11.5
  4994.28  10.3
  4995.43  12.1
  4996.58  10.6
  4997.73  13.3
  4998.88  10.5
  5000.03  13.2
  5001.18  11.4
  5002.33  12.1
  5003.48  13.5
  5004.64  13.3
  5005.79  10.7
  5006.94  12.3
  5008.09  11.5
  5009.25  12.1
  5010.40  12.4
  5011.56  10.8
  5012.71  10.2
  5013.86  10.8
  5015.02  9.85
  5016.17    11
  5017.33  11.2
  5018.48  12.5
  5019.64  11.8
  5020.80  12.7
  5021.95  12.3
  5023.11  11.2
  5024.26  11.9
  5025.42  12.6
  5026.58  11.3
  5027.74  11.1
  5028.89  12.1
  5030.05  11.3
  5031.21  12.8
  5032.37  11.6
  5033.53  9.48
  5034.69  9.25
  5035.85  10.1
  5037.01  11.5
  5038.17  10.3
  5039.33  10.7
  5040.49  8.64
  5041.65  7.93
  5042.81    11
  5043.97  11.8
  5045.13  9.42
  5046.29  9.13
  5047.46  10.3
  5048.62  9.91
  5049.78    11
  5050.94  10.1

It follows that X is 11.8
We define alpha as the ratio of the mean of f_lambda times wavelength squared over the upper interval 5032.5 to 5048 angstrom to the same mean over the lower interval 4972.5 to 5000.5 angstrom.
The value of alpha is 0.8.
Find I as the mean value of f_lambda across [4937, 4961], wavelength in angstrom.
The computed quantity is 11.1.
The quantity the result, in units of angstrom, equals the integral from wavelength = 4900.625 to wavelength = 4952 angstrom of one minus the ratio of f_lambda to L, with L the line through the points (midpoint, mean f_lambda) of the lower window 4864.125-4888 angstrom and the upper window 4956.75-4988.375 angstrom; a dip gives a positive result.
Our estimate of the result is 3.07 angstrom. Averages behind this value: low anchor 10.5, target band 10.9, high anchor 12.6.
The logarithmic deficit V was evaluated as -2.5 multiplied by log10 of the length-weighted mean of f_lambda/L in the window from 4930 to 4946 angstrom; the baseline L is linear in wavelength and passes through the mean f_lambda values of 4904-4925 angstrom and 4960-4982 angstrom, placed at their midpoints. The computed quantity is 0.09 mag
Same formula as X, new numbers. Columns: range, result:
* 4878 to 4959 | 10.9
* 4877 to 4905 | 10.6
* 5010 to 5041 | 11.2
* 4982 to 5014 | 11.9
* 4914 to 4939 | 11.2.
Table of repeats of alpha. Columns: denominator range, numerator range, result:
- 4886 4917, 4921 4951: 1.06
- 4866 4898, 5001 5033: 1.18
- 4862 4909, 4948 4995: 1.20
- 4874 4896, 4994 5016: 1.14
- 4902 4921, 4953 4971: 1.14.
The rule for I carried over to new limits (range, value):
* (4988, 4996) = 11.1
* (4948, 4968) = 11.9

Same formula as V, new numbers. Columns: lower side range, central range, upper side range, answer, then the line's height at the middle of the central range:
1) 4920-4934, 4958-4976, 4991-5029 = -0.09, 11.6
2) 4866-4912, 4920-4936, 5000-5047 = -0.06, 10.7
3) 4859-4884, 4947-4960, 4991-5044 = -0.03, 11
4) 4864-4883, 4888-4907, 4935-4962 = 0.02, 10.7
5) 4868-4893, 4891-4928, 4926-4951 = -0.01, 10.8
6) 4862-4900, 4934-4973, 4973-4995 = 0.03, 11.8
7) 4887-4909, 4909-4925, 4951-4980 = -0.01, 10.9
